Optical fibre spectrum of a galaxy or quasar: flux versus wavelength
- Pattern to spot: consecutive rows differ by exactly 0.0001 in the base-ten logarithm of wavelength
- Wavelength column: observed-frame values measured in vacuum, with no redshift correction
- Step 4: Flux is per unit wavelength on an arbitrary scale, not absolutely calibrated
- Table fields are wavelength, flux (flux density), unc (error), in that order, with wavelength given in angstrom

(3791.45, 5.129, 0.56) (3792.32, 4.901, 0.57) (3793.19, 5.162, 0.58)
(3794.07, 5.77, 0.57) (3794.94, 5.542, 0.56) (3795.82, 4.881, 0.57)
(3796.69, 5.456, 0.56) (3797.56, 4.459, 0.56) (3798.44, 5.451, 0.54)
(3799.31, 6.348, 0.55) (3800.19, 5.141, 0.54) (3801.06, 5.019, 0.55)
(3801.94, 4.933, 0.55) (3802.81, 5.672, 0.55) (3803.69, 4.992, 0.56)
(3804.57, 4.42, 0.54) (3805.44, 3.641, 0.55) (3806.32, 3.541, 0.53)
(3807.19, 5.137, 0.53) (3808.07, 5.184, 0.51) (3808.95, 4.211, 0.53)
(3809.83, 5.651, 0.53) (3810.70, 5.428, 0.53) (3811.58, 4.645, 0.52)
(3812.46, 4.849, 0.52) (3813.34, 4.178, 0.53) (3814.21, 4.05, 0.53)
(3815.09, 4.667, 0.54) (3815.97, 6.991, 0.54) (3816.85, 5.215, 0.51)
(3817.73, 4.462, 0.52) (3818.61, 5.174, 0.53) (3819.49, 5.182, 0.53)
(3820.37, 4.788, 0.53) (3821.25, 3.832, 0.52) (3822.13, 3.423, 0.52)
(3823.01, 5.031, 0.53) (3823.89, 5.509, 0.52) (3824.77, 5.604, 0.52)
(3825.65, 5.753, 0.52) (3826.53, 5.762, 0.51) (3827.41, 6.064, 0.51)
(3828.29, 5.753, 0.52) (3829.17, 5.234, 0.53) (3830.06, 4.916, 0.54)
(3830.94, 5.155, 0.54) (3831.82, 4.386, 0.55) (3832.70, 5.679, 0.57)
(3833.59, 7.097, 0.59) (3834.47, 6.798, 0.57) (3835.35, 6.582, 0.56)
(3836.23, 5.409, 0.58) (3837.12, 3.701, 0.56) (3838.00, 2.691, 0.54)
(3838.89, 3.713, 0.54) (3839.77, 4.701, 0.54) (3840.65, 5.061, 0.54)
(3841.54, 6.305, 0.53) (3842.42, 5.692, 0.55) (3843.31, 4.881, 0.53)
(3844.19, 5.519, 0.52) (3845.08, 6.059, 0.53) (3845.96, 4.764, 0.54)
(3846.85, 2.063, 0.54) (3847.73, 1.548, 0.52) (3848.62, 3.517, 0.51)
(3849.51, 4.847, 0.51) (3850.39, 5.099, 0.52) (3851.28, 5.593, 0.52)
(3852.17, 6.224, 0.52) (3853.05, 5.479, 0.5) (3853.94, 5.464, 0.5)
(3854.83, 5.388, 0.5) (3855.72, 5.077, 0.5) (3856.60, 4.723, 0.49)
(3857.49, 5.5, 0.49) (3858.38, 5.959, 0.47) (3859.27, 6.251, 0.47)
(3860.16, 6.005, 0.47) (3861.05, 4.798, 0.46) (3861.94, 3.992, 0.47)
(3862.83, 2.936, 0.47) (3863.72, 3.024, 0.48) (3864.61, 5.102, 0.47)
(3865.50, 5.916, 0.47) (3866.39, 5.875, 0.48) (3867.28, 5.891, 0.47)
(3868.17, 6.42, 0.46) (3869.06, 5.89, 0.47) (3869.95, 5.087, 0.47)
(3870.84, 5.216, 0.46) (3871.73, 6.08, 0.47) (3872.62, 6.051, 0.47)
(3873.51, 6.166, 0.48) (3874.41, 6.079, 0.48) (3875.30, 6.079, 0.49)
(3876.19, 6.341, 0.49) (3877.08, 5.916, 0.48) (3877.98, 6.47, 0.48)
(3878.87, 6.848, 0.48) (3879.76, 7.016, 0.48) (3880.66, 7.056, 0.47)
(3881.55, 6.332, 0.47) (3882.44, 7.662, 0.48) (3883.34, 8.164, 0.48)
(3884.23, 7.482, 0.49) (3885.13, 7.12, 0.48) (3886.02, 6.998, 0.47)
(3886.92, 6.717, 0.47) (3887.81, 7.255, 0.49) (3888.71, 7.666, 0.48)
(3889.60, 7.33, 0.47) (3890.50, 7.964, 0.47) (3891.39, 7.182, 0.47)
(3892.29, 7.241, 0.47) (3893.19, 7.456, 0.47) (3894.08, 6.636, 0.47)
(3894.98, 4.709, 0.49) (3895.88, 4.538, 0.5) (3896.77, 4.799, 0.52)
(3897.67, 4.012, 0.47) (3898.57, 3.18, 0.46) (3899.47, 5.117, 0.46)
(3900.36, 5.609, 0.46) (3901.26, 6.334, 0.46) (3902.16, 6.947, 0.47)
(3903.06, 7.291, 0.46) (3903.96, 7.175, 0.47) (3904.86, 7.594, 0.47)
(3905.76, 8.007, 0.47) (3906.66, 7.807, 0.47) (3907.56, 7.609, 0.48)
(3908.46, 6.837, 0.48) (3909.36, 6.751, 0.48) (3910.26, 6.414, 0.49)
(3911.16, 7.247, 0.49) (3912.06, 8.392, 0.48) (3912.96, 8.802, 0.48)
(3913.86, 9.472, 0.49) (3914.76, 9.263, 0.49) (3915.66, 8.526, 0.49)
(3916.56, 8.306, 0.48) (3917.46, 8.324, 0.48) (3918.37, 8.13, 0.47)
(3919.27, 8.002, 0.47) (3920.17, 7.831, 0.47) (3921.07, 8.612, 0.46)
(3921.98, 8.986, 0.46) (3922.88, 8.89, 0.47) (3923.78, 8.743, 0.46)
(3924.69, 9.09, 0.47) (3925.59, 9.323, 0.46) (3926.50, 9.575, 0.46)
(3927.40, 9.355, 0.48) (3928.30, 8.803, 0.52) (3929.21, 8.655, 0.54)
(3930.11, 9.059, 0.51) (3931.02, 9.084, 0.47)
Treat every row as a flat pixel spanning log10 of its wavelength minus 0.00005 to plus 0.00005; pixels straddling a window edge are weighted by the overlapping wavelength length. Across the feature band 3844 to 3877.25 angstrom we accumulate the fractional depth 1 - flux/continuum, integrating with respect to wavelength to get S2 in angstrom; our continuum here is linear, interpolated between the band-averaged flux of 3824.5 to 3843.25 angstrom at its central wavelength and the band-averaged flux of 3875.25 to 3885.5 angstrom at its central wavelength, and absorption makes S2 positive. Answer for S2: 5.6 angstrom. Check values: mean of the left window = 5.32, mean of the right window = 6.9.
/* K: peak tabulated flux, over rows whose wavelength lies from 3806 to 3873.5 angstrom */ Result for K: 7.097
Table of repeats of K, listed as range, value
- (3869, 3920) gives 9.472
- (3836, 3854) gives 6.305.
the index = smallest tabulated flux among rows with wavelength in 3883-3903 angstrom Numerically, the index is 3.18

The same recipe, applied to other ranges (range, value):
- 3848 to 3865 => 2.936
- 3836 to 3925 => 1.548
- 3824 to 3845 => 2.691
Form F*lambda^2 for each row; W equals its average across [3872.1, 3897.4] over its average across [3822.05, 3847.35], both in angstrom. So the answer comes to 1.3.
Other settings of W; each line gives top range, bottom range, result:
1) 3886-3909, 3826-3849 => 1.36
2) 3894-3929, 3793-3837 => 1.53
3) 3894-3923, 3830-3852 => 1.52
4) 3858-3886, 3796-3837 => 1.20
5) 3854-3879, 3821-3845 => 1.08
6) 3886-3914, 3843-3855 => 1.47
